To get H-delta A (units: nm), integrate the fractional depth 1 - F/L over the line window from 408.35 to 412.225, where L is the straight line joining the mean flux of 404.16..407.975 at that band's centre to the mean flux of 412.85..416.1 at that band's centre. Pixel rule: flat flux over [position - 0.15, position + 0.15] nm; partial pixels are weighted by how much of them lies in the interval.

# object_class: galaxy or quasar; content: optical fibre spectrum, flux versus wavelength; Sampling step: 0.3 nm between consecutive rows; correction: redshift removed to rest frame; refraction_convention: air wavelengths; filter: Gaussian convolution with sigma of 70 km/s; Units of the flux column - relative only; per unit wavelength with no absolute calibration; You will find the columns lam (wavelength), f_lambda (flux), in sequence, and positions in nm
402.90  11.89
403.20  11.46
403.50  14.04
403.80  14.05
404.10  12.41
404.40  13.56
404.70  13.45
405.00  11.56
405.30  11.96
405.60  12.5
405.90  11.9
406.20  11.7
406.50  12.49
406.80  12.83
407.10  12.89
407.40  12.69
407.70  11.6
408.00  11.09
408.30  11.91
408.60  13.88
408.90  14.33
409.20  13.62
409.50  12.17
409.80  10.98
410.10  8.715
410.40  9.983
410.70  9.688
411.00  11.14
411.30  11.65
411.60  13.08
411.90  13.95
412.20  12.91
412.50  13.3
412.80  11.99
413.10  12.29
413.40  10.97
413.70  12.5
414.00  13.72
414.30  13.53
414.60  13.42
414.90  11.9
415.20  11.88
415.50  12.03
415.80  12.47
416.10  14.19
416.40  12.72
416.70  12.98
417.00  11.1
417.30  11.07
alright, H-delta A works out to 0.15 nm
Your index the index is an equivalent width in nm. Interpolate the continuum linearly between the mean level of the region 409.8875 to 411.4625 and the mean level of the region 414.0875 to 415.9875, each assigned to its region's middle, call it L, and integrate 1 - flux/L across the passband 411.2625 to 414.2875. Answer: -0.353 nm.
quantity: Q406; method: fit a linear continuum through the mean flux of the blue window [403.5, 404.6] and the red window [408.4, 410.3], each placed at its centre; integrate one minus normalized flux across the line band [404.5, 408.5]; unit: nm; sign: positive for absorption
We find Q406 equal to 0.20 nm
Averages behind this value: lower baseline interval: 13.4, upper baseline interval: 12.2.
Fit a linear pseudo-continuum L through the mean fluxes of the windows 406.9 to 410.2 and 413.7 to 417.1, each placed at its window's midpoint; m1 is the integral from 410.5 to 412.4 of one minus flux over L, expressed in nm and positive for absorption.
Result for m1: 0.06 nm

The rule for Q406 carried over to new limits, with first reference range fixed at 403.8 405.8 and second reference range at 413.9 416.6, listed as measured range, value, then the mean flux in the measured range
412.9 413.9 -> 0.063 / 12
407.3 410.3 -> 0.162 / 12.1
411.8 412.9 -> -0.020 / 13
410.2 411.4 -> 0.215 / 10.5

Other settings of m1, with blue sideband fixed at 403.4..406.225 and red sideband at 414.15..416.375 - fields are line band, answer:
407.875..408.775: 0.026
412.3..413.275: 0.020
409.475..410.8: 0.270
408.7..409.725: -0.038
